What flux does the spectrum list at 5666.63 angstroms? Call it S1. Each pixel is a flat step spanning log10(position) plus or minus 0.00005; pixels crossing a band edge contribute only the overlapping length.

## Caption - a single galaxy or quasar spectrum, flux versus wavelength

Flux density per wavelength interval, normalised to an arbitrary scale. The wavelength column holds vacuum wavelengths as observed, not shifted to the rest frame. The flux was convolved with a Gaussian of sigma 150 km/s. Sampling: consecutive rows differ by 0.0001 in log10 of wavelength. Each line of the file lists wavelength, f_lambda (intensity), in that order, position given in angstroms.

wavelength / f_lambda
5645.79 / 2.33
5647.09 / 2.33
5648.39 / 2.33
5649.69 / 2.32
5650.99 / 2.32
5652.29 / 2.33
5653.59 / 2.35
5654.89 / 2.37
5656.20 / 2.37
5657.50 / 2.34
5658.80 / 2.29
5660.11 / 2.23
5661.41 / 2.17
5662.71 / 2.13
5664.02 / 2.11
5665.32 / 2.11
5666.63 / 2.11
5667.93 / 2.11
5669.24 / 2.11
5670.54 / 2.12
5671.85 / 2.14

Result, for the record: 2.11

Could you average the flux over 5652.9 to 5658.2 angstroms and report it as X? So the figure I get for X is 2.36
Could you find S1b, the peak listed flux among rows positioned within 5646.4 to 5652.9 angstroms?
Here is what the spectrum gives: 2.33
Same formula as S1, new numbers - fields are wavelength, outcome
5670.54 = 2.12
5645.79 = 2.33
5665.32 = 2.11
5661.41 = 2.17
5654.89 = 2.37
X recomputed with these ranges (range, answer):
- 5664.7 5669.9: 2.11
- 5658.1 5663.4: 2.2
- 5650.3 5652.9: 2.33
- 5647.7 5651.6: 2.32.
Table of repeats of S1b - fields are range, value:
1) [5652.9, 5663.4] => 2.37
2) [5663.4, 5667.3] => 2.11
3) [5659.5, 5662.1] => 2.23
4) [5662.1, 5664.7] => 2.13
